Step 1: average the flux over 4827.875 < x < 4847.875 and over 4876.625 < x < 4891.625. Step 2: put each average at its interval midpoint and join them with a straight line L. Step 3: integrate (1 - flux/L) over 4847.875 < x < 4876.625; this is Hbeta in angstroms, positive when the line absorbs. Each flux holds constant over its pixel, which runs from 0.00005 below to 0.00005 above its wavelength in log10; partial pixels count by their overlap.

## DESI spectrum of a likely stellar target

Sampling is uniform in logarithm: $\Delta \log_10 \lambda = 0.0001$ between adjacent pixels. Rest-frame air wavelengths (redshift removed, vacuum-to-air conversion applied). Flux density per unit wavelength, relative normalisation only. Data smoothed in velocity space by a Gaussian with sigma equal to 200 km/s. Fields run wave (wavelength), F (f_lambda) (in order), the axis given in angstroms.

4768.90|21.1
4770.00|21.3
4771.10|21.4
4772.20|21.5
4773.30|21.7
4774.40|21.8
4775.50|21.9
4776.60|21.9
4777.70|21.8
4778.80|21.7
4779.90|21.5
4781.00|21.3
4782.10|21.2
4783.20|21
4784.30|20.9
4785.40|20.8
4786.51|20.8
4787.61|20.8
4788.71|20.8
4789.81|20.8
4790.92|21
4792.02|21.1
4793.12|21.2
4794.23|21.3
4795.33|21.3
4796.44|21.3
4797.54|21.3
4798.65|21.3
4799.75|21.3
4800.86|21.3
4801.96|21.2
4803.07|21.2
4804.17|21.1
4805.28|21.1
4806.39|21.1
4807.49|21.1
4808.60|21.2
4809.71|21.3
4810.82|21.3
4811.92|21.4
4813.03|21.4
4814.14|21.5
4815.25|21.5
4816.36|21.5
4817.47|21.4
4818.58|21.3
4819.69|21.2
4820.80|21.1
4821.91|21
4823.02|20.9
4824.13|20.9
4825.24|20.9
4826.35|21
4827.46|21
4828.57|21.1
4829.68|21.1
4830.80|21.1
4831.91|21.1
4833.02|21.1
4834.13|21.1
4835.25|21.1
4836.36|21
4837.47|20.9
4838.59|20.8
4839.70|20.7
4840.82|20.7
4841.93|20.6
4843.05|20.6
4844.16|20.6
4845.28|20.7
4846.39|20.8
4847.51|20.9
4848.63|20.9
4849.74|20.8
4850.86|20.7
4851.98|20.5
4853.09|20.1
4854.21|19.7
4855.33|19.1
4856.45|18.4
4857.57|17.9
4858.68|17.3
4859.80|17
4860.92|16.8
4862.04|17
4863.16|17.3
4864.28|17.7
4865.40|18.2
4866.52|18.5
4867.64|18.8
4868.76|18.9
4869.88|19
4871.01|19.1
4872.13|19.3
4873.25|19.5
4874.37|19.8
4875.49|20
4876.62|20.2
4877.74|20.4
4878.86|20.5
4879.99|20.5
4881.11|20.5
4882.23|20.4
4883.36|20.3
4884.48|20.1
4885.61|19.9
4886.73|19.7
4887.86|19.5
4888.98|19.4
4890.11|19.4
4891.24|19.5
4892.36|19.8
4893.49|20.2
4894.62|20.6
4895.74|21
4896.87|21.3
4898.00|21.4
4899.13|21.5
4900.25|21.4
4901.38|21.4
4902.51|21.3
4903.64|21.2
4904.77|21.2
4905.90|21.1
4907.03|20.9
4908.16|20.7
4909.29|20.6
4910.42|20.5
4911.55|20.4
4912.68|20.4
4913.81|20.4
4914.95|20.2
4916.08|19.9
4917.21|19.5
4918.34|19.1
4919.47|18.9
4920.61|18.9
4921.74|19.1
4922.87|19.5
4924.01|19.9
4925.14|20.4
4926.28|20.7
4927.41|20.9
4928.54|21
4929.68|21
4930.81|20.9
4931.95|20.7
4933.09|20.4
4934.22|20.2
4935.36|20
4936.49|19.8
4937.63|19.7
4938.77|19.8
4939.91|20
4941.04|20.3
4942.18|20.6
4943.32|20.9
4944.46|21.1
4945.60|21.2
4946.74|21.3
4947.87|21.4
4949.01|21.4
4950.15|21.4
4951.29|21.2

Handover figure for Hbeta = 2.11 angstroms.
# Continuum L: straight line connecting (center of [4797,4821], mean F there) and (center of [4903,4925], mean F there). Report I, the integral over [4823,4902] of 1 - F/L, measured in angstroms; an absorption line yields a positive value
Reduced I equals 2.6 angstroms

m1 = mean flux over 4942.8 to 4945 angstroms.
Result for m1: 21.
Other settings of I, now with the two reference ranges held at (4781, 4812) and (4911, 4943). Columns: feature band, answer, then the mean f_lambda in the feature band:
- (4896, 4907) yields -0.53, 21.3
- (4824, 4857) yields 0.19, 20.7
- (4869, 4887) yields 0.48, 19.9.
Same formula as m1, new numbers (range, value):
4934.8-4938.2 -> 19.8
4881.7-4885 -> 20.3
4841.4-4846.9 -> 20.7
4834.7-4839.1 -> 21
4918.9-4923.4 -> 19.1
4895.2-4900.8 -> 21.3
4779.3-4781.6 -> 21.4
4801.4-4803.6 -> 21.2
